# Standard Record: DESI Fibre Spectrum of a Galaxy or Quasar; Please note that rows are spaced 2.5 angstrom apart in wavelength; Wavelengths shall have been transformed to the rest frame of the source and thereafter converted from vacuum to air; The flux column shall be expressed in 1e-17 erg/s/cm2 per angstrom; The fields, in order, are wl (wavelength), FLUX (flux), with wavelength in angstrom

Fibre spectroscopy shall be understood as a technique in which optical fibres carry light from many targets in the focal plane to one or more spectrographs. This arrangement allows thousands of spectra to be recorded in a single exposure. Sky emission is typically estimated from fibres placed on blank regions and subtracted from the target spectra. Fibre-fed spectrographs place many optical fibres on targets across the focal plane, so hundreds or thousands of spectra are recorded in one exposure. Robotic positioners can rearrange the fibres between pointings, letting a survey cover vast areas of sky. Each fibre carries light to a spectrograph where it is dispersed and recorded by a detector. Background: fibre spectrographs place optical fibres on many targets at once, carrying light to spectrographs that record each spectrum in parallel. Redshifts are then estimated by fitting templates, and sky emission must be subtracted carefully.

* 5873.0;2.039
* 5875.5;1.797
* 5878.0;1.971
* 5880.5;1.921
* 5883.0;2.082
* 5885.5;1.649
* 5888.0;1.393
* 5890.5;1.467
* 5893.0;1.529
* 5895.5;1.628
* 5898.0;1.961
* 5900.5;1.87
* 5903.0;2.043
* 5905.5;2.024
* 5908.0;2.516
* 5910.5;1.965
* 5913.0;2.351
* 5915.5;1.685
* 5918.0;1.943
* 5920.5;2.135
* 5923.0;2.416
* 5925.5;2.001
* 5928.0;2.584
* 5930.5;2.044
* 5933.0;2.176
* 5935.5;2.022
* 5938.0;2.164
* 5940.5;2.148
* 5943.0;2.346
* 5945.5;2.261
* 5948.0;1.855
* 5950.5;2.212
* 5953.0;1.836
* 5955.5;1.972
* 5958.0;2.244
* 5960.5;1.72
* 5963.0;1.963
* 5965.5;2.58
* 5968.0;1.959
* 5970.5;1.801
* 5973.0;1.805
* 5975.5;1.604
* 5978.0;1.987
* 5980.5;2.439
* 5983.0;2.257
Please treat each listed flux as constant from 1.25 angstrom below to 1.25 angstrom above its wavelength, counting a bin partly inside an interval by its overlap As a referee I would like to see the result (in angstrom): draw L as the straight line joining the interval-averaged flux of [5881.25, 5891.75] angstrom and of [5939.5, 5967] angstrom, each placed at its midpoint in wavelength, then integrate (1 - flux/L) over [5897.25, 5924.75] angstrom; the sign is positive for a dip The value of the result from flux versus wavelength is -3.94 angstrom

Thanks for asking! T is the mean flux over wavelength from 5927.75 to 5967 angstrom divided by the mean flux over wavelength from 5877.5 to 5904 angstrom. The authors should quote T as 1.2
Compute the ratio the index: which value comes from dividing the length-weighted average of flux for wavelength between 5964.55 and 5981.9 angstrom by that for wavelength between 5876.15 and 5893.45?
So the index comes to 1.17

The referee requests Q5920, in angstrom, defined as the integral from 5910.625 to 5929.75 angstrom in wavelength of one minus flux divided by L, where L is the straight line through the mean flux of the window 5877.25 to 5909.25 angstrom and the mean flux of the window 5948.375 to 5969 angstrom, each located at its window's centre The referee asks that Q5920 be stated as -2.1 angstrom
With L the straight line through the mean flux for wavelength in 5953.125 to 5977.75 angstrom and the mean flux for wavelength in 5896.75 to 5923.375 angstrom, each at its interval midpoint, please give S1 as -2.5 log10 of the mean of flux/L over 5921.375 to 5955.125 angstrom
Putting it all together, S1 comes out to -0.07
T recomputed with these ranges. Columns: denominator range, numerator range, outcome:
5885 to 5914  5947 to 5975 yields 1.06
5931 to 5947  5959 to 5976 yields 0.89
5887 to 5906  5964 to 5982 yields 1.17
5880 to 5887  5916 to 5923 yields 1.11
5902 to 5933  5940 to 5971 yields 0.97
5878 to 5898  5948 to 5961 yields 1.17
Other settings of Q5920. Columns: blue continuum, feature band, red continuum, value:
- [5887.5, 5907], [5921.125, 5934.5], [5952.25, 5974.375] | -2.6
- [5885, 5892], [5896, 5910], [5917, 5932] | -2.2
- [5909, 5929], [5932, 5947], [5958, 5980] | -0.9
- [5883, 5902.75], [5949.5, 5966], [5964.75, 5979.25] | -1.4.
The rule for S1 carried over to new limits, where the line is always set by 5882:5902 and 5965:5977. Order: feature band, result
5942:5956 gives -0.13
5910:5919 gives -0.13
